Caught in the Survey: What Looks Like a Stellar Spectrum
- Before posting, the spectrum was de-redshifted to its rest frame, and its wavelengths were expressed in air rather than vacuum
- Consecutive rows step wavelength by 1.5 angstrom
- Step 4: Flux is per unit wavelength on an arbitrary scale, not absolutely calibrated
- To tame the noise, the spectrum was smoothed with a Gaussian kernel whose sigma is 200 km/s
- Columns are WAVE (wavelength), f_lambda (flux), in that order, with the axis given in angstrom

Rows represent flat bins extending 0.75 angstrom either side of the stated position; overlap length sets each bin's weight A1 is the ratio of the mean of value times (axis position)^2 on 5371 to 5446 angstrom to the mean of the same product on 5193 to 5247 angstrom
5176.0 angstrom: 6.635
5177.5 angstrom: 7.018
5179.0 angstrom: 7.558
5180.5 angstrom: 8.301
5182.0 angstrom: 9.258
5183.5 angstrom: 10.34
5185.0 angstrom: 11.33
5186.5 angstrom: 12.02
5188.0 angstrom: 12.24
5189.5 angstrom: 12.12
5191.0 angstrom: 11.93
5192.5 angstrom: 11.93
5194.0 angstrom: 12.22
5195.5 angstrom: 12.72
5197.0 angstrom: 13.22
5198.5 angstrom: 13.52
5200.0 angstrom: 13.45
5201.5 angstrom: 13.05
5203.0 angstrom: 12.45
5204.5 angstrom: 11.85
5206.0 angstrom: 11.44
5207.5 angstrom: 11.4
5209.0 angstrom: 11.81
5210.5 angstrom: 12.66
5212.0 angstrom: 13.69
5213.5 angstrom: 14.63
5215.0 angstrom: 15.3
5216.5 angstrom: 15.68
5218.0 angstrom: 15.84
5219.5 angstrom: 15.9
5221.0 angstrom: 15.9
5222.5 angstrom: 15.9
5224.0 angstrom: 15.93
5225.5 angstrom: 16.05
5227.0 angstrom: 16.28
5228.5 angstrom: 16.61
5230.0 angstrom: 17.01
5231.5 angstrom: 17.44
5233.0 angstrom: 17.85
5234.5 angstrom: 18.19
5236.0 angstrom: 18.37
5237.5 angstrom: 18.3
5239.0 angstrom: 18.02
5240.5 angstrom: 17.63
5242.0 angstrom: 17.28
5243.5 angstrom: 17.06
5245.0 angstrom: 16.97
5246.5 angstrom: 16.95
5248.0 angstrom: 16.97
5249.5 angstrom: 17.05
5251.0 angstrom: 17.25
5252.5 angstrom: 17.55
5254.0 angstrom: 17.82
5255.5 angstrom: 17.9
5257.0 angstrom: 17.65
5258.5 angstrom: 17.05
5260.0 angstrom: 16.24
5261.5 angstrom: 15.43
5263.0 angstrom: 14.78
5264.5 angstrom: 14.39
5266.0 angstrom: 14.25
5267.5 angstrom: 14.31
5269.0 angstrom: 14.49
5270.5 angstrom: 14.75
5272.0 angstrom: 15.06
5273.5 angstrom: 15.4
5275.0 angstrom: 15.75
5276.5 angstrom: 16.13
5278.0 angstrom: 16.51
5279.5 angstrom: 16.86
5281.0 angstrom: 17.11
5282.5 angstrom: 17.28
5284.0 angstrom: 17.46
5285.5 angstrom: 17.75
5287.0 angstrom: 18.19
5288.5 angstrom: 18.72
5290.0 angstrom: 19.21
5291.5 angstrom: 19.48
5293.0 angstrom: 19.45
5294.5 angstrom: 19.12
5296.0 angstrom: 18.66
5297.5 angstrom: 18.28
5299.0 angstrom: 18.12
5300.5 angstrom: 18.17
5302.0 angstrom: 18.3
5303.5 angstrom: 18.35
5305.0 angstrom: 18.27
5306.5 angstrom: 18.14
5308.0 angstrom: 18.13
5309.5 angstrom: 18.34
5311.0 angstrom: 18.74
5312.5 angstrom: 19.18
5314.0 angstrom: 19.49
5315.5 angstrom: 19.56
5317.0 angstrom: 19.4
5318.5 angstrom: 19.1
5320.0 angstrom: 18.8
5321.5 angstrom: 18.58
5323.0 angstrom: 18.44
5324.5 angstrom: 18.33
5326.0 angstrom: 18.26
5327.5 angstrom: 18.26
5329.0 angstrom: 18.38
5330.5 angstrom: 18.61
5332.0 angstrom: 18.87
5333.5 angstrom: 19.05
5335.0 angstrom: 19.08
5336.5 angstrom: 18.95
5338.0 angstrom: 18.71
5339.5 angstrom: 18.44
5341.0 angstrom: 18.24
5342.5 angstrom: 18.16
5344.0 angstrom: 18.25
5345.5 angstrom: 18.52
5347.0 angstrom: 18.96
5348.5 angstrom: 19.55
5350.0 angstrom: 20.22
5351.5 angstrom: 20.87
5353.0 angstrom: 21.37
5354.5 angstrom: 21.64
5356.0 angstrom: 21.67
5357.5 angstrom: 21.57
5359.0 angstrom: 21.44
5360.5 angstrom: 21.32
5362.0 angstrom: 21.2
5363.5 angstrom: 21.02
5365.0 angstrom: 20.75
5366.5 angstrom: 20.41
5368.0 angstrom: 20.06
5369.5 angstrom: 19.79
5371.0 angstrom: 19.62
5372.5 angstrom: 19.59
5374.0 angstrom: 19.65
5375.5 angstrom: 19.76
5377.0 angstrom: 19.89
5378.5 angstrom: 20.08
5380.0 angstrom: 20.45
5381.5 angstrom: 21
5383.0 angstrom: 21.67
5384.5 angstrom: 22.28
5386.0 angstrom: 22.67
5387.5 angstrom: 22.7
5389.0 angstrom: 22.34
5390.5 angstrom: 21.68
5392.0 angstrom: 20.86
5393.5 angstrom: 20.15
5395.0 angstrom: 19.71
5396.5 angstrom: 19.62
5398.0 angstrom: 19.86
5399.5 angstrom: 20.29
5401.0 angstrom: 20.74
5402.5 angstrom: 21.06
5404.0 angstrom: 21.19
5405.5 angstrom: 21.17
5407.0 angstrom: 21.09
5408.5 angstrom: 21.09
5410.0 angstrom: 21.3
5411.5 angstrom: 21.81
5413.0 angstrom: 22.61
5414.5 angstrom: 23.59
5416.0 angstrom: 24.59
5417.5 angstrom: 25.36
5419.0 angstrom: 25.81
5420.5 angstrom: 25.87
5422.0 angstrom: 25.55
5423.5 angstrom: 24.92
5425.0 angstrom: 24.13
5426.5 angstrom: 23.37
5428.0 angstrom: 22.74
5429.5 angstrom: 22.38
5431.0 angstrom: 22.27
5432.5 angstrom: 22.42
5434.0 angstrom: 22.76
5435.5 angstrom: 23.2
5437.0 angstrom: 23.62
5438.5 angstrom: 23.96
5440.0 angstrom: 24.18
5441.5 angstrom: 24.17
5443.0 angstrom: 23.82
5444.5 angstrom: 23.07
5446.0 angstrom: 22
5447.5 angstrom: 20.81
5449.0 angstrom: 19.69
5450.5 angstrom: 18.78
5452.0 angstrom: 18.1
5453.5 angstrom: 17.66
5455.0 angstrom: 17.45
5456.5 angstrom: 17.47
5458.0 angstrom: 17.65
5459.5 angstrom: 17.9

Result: 1.56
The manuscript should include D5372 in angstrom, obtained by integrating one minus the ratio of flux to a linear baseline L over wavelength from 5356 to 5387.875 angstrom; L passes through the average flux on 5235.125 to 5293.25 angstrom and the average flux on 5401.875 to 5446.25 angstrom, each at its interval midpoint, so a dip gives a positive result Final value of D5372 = 0.5 angstrom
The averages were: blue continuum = 16.9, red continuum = 23.2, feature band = 20.8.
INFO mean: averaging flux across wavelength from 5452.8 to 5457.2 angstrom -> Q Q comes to 17.5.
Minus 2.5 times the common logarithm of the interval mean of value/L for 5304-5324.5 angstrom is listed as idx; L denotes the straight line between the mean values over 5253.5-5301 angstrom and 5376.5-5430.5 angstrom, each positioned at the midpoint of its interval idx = -0.02 mag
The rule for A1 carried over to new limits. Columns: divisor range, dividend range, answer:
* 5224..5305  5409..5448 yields 1.46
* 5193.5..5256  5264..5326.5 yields 1.17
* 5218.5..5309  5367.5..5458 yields 1.34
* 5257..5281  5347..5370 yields 1.38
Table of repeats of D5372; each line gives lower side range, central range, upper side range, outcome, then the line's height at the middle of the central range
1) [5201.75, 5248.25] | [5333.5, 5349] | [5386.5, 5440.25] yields 0.9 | 19.9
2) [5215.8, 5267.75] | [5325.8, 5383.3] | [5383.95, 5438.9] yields 1.9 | 20.5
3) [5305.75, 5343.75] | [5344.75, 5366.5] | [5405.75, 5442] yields -0.6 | 20.2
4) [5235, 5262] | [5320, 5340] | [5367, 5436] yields 1.1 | 19.7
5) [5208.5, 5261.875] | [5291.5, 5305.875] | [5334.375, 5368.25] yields -0.1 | 18.4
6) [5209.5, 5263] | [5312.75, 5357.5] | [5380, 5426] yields 1.6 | 19.9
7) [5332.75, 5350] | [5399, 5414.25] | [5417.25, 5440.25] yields 0.9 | 22.6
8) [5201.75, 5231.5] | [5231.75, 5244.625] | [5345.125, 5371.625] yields -1.9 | 15.5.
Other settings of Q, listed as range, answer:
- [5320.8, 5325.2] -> 18.4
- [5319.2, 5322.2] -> 18.7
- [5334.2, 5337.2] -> 19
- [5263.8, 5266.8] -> 14.3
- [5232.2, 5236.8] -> 18.1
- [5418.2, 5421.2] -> 25.8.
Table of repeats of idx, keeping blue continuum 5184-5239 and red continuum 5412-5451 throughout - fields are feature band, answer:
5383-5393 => -0.02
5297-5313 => -0.01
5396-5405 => 0.08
